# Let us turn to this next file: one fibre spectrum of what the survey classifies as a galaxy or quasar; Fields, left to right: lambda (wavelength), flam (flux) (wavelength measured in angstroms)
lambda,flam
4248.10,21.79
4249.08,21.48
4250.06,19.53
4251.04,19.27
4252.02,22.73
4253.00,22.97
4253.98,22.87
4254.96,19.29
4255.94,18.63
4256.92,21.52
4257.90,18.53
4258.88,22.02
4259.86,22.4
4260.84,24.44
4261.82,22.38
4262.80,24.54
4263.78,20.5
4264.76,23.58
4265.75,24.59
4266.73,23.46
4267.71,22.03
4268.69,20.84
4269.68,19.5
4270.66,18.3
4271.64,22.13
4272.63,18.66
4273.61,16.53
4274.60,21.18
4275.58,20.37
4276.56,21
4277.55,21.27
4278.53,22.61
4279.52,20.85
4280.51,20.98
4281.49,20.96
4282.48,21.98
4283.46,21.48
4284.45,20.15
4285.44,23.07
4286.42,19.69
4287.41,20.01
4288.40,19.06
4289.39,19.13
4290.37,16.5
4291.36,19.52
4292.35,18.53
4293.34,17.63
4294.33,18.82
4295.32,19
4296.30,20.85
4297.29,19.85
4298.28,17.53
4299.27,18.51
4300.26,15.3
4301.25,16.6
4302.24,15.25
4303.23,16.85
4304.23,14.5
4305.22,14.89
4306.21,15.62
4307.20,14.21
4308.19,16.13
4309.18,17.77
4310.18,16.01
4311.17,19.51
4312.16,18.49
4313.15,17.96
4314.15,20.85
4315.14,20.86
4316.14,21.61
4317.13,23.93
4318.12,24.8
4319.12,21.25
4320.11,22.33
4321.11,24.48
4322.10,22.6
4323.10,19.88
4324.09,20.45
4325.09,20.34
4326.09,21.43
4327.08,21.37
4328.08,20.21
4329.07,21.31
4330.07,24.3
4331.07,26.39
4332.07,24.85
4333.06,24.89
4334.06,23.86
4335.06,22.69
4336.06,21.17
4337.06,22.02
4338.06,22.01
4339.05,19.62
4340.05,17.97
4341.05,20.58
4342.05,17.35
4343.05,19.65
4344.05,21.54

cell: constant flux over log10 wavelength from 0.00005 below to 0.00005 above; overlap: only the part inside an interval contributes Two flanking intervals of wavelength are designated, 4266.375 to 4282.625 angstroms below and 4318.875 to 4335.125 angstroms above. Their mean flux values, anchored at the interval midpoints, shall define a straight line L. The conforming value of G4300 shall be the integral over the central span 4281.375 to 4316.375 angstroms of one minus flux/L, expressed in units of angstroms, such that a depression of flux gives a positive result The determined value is 5.1 angstroms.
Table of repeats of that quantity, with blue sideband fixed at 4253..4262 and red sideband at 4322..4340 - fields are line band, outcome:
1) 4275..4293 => 1.1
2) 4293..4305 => 2.4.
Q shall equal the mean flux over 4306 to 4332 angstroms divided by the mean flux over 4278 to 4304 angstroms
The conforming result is 1.08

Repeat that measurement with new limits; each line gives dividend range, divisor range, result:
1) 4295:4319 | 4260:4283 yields 0.85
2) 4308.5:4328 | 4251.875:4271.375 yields 0.96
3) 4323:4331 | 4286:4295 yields 1.15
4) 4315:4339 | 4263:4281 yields 1.06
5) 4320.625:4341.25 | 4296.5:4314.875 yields 1.29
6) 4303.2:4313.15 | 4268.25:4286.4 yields 0.80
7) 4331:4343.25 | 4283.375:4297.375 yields 1.11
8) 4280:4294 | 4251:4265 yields 0.91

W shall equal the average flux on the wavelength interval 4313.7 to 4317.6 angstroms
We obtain 21.8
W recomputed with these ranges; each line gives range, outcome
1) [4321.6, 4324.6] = 21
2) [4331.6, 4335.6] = 24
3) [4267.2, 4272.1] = 20.6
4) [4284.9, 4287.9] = 20.9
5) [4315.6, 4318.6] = 23.4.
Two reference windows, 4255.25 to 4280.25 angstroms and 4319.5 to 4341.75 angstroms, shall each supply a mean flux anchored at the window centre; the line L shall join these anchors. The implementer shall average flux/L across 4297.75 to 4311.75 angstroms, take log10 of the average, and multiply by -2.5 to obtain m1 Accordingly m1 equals 0.307 mag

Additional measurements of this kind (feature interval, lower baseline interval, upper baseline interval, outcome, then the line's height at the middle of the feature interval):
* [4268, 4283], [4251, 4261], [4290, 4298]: -0.025 mag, 20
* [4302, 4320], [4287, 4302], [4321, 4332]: 0.105 mag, 20.3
